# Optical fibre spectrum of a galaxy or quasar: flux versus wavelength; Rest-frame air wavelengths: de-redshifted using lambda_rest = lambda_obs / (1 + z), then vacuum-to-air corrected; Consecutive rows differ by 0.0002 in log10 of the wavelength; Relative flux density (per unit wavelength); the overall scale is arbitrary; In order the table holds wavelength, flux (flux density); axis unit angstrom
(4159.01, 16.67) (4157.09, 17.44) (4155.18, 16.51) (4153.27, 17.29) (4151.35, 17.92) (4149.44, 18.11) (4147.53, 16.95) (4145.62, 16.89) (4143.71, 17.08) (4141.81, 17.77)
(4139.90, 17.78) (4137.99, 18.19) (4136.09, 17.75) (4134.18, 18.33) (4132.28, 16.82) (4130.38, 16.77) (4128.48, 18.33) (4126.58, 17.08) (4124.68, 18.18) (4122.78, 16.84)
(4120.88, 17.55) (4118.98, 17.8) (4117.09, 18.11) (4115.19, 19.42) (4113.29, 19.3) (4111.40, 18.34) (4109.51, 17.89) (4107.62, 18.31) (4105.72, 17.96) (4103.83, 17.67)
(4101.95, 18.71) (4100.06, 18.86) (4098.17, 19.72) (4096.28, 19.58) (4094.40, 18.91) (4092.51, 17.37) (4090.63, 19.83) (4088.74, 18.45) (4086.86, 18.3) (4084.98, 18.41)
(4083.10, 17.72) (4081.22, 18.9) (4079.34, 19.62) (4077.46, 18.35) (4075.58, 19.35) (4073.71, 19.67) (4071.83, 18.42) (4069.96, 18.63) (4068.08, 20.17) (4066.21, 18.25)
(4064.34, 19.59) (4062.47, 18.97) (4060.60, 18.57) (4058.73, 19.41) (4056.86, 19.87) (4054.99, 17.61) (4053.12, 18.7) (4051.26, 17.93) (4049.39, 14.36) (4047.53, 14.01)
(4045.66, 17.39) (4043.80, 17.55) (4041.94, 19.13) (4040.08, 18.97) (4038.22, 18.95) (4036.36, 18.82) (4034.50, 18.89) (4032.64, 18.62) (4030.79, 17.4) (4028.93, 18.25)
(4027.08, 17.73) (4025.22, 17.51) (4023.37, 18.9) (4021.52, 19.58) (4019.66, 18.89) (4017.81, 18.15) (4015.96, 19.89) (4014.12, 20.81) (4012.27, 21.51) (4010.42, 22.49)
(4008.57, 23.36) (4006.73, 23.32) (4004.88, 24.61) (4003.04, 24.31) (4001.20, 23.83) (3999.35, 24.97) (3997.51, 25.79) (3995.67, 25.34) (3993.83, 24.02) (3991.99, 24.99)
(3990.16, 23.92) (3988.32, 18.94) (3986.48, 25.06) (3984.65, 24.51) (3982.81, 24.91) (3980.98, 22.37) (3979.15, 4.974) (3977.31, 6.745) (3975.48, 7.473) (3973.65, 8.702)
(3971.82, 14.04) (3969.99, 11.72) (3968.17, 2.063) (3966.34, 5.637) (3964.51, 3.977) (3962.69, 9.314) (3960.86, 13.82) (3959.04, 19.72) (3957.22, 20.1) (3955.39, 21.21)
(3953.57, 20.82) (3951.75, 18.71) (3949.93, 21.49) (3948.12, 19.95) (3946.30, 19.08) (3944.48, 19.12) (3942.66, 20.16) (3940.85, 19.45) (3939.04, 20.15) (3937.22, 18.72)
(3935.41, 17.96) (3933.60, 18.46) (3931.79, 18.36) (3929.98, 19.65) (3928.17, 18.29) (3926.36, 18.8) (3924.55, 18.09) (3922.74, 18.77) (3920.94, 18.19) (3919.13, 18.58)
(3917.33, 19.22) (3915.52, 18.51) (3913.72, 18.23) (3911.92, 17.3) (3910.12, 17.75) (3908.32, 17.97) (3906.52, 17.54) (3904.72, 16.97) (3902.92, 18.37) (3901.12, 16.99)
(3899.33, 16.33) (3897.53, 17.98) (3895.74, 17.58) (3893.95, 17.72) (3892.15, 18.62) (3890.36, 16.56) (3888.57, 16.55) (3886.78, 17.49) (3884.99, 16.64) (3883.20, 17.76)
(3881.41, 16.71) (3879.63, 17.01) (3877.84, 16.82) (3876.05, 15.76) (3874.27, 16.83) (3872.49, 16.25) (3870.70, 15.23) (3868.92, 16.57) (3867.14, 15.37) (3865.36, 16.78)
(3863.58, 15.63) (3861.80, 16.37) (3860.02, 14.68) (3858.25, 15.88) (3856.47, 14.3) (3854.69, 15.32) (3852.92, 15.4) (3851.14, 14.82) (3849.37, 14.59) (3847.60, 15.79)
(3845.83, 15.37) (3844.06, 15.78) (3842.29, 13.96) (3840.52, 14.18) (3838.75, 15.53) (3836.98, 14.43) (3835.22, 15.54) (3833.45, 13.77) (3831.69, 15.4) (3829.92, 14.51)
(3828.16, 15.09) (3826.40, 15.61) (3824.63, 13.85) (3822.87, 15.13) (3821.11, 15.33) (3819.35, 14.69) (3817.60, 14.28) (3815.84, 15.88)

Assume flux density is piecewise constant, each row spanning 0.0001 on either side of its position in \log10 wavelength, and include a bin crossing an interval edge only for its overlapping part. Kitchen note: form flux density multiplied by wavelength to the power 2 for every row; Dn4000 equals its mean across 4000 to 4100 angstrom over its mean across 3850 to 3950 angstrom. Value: 1.18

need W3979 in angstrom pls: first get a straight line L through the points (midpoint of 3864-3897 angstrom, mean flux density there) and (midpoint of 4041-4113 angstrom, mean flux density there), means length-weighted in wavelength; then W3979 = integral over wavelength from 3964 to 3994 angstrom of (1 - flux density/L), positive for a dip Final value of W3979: 4.7 angstrom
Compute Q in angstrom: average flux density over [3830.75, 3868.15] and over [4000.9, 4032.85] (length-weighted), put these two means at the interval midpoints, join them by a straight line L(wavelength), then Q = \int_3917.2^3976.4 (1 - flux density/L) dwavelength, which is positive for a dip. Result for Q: 6.0 angstrom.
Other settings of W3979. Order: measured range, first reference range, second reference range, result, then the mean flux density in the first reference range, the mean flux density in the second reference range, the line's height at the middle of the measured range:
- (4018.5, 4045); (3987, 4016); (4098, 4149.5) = 4.24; 23.4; 17.9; 22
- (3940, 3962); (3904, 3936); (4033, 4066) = -1.35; 18.3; 18.2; 18.2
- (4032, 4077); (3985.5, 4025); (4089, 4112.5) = 4.44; 22.4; 18.6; 20.4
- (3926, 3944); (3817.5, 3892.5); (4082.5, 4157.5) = -2.93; 15.6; 18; 16.3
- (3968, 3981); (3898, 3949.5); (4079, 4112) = 6.45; 18.5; 18.6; 18.5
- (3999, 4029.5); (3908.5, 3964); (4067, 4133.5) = -4.22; 18.5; 18.4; 18.5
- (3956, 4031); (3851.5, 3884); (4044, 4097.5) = -2.64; 16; 18.4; 17.5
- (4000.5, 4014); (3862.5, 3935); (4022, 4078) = -3.80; 17.5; 18.3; 18.1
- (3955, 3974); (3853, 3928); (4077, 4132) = 6.32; 17.1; 18.3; 17.5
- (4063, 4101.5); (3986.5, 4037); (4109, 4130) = 0.57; 21.4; 18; 19.2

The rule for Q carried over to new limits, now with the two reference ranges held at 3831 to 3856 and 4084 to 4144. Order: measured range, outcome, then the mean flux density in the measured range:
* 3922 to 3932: -1.7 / 18.7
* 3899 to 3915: -1.9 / 17.6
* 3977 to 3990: -1.9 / 19.1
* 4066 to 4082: -1.2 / 19.1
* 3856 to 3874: -0.6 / 15.8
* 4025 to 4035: -0.5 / 18.1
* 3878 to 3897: -2.2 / 17.3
